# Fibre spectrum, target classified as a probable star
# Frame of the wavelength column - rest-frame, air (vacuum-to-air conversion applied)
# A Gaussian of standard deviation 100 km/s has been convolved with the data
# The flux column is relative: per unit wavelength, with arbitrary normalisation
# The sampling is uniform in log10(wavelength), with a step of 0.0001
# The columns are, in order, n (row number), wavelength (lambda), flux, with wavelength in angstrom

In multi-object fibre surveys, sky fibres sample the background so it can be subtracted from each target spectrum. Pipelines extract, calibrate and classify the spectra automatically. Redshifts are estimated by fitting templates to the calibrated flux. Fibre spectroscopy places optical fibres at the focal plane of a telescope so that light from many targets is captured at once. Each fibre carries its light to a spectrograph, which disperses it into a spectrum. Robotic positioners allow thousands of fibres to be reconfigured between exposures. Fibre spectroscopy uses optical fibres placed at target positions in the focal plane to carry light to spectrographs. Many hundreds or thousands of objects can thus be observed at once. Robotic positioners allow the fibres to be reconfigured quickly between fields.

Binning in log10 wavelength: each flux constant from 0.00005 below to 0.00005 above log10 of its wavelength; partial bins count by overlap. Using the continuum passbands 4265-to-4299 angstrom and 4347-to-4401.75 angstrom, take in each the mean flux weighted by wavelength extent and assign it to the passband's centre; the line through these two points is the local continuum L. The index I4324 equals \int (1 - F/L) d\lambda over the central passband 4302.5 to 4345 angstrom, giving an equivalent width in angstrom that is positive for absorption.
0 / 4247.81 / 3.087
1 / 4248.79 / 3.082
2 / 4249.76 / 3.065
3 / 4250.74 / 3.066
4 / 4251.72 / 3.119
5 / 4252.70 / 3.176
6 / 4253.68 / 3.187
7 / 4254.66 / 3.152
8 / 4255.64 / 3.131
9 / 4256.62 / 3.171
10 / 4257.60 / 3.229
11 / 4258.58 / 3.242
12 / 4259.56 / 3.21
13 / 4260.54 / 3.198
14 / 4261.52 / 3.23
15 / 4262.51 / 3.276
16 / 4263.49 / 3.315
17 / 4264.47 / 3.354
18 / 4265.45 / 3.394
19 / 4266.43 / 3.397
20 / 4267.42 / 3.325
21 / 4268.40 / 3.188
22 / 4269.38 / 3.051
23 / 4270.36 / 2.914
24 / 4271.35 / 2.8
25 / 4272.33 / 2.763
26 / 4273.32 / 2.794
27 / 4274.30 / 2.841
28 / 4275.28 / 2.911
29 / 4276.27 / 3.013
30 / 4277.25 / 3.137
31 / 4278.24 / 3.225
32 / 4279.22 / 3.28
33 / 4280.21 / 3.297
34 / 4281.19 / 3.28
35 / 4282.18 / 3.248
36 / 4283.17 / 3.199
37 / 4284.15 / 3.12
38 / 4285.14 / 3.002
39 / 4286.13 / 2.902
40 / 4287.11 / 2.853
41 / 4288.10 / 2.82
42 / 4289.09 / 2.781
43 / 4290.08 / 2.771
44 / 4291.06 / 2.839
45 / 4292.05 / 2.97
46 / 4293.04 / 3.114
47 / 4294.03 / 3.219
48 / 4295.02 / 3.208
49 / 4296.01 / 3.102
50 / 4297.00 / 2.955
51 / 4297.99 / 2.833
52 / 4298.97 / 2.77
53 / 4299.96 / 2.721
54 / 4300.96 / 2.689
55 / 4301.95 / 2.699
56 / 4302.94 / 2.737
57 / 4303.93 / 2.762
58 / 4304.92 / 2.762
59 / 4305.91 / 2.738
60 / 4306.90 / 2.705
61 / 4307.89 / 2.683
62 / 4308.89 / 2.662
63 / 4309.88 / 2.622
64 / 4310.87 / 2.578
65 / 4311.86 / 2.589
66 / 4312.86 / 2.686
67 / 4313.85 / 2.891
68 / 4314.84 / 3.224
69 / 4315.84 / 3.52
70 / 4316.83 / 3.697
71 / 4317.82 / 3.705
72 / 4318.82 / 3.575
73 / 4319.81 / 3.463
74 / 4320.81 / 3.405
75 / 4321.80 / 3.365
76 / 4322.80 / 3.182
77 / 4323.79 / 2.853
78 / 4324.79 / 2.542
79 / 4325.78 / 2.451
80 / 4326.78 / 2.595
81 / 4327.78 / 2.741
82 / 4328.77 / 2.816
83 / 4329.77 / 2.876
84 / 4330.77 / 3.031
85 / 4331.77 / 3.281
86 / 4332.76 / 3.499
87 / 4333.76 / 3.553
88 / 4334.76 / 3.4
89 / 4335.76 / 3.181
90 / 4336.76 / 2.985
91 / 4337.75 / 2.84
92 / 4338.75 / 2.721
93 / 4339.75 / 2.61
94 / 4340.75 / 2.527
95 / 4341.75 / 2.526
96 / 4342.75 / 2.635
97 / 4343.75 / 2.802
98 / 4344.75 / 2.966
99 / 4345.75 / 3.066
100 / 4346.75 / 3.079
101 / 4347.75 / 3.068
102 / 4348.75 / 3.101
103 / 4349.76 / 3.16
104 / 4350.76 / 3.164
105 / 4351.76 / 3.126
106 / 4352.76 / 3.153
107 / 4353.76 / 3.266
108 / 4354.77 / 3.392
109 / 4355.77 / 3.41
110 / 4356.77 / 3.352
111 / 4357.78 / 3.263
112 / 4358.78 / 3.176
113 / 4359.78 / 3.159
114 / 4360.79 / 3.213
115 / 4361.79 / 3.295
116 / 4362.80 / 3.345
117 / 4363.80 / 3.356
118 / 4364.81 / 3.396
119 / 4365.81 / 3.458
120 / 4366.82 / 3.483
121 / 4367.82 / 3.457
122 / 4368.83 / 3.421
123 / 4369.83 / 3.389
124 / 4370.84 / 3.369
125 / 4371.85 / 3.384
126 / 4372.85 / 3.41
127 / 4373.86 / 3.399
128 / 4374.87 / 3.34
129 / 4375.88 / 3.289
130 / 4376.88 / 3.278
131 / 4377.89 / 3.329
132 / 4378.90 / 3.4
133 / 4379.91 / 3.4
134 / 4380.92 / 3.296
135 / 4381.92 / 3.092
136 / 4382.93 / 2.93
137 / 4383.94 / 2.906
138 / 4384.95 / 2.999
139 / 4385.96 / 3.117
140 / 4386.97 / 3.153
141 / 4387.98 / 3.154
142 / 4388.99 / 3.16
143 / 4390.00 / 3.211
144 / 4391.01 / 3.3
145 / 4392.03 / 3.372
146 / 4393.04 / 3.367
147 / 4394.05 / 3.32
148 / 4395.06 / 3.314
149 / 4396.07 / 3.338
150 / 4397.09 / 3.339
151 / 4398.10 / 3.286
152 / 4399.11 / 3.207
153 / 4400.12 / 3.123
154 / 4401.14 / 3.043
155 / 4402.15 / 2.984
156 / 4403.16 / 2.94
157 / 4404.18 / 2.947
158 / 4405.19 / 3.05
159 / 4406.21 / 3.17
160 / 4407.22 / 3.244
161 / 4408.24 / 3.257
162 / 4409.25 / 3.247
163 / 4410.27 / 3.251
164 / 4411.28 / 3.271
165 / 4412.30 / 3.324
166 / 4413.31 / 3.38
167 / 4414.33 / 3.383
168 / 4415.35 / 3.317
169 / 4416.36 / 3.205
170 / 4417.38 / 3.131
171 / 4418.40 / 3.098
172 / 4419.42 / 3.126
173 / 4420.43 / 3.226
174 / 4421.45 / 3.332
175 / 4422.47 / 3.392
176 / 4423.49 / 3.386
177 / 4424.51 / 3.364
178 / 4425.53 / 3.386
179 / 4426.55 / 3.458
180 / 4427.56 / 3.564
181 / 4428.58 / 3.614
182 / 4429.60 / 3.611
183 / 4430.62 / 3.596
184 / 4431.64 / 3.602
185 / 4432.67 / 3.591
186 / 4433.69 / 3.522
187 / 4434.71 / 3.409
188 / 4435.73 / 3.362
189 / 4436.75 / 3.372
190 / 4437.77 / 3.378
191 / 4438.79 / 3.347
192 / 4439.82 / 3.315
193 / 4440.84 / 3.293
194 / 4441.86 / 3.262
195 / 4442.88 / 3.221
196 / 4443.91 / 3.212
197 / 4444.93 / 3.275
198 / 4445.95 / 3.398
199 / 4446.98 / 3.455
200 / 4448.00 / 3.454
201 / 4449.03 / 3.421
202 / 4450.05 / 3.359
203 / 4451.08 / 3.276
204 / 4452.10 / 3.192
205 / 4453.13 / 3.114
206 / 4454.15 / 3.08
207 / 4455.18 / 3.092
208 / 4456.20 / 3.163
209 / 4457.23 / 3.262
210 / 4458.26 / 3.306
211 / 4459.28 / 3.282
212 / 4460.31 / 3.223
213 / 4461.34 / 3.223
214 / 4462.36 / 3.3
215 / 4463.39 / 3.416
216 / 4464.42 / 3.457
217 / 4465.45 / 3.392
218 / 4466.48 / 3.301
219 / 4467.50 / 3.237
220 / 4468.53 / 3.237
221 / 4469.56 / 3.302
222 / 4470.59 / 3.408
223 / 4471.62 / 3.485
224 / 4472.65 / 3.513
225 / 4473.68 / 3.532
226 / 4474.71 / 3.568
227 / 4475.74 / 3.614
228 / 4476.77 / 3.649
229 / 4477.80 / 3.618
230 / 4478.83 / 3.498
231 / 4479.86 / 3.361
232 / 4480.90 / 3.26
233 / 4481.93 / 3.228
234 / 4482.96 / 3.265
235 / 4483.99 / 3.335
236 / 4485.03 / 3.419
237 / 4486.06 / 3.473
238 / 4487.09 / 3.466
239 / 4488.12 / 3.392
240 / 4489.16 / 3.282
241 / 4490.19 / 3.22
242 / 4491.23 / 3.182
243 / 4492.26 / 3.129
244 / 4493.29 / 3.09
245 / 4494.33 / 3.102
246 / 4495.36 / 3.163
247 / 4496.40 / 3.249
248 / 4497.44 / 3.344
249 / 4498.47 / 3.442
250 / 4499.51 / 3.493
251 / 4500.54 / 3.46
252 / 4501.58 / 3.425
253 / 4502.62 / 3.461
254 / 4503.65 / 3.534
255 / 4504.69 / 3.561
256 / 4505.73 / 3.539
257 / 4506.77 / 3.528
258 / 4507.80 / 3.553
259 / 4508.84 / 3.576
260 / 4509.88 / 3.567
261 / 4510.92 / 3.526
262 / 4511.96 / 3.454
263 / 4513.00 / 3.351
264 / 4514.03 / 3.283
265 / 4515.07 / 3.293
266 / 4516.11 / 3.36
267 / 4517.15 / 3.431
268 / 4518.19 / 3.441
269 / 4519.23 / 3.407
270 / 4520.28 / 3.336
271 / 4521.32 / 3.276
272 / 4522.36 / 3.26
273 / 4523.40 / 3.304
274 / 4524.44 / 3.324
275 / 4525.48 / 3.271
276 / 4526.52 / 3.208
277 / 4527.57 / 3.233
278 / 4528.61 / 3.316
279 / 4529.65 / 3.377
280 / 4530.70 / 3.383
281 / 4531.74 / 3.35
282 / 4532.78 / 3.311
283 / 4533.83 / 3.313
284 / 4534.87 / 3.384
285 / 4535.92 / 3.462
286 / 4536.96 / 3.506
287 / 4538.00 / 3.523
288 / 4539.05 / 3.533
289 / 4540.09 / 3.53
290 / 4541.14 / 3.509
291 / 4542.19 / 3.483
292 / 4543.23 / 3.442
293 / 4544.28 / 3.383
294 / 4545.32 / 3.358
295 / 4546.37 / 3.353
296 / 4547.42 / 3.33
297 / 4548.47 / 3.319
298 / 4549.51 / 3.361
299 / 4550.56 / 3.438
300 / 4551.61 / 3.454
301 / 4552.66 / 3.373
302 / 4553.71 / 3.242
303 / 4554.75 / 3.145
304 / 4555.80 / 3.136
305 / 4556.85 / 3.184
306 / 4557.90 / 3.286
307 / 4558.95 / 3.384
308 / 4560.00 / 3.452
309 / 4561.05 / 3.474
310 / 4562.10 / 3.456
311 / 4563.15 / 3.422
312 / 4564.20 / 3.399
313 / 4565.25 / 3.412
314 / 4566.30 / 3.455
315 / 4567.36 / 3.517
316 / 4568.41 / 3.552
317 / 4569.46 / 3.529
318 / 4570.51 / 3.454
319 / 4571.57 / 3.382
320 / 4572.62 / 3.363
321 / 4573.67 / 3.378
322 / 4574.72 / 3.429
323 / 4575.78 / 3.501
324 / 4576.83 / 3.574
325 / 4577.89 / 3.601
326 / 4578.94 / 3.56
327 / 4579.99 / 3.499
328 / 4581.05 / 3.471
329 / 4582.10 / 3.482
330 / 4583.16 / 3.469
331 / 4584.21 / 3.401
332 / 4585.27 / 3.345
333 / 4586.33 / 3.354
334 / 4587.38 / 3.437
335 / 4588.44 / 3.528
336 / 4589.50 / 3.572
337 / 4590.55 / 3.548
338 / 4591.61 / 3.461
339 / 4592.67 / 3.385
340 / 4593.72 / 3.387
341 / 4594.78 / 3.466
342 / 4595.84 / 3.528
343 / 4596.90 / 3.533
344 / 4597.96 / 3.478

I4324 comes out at 2.5 angstrom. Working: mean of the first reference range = 3.04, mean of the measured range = 2.95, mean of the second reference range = 3.26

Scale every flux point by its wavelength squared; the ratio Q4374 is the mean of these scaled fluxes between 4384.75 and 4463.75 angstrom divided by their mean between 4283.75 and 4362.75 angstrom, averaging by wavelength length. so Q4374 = 1.15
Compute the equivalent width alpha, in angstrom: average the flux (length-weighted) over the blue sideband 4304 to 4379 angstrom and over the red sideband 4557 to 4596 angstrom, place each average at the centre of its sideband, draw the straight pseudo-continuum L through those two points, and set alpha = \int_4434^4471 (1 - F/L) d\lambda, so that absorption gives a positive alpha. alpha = -0.3 angstrom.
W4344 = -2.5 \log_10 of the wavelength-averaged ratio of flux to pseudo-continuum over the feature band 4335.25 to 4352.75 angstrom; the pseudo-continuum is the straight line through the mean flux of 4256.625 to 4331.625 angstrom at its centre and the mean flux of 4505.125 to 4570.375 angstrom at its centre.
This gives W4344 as 0.061 mag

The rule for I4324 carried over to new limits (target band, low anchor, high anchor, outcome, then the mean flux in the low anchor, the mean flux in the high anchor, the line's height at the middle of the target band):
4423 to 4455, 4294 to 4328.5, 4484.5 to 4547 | -1.7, 2.94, 3.38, 3.21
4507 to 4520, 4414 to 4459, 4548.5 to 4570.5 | -0.3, 3.34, 3.38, 3.37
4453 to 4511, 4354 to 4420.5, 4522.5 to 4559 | -0.9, 3.25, 3.36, 3.32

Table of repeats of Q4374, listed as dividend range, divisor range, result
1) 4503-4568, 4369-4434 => 1.10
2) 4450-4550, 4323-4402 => 1.14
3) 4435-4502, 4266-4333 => 1.21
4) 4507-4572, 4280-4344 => 1.27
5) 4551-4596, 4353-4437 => 1.13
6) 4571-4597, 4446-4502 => 1.09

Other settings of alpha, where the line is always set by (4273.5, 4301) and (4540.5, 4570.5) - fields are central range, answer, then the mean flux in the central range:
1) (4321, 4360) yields 0.72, 3.03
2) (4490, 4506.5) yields -0.17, 3.34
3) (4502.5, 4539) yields -0.68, 3.4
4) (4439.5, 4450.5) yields -0.35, 3.33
